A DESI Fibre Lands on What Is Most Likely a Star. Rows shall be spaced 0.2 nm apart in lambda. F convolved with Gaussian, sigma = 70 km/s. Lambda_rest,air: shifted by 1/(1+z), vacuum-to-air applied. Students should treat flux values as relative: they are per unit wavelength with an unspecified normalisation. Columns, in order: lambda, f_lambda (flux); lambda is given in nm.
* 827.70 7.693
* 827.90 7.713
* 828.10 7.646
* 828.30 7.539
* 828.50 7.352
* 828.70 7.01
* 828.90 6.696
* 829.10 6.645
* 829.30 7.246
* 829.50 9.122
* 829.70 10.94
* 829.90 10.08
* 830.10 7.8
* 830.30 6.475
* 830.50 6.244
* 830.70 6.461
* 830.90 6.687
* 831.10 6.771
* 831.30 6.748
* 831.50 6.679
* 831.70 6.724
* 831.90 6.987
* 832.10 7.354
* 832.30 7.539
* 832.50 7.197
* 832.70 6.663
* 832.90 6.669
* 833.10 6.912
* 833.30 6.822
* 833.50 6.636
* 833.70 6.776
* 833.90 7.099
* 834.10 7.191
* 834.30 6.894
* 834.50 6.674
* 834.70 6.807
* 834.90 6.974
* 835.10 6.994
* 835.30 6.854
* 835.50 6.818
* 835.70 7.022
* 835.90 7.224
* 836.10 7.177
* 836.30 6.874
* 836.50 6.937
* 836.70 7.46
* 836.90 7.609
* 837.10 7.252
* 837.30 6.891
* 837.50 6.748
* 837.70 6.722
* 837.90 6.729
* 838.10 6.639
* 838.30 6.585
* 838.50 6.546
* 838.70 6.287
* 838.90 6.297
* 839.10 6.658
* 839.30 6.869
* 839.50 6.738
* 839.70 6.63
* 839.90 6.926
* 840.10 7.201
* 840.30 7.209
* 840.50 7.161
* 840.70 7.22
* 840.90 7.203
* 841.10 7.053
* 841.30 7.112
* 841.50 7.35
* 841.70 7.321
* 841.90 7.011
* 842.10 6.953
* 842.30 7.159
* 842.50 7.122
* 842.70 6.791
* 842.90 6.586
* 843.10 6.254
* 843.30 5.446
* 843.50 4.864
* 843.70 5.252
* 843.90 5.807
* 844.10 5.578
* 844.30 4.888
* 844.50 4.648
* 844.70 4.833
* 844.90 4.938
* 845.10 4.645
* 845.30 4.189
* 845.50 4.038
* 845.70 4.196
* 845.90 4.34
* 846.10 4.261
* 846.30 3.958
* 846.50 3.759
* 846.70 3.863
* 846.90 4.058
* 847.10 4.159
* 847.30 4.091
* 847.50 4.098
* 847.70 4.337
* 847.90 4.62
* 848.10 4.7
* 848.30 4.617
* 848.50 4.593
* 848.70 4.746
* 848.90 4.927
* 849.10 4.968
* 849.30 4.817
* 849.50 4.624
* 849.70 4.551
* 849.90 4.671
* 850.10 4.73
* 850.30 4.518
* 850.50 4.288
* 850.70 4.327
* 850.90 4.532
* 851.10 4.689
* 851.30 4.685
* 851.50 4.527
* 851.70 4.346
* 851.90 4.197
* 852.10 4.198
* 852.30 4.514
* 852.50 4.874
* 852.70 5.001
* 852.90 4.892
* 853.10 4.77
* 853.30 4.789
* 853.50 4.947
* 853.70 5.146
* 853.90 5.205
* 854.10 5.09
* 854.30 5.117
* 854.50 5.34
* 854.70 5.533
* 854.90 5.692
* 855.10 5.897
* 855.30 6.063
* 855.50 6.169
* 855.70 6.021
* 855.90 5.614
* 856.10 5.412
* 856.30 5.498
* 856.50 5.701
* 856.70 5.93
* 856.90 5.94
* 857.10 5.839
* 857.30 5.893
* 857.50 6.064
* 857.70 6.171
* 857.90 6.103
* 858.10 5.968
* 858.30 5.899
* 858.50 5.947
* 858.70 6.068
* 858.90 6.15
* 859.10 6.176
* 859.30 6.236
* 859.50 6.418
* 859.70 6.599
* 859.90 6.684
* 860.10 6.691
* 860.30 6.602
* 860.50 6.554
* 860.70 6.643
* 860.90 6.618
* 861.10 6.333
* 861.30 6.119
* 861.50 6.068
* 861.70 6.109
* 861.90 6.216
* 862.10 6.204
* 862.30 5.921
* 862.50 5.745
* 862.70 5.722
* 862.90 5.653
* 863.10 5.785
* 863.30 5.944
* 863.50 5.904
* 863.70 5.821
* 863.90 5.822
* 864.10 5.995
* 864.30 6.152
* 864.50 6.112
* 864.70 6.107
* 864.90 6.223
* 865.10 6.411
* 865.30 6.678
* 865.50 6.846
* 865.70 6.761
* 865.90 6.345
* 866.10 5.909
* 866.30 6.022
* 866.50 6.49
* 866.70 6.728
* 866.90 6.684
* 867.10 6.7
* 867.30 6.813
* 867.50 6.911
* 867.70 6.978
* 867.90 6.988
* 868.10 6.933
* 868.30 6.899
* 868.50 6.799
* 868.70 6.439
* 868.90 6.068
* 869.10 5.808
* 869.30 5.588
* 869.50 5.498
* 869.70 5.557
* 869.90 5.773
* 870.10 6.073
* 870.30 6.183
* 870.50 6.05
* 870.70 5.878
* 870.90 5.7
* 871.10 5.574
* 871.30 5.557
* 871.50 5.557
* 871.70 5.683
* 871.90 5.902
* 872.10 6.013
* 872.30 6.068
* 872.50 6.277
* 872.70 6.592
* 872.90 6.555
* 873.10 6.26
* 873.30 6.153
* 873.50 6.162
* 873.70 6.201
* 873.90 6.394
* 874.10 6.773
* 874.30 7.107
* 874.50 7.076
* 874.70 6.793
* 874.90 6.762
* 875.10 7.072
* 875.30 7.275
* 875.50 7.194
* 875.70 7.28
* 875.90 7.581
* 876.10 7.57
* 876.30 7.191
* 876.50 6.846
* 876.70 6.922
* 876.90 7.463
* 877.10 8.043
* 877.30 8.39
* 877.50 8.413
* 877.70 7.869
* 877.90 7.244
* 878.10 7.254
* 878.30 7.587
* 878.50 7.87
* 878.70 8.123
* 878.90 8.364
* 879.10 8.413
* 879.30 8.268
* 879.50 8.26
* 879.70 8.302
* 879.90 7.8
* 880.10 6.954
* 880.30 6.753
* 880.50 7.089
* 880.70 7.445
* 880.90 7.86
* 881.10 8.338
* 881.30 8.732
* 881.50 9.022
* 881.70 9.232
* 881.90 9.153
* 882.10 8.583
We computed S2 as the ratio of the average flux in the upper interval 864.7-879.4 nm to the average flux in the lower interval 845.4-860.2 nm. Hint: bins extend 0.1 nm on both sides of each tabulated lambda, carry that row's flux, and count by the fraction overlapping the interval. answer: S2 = 1.31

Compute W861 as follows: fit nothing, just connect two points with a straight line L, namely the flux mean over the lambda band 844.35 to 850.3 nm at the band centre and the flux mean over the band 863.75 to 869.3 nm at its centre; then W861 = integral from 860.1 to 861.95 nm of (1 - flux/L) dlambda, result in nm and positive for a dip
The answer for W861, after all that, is -0.16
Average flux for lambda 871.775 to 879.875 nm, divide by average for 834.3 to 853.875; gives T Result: 1.3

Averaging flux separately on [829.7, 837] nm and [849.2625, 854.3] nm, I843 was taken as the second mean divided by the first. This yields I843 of 0.66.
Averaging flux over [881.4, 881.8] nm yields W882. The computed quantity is 9.13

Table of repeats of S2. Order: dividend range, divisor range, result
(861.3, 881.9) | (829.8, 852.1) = 1.12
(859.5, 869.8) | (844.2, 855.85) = 1.34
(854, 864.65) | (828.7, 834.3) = 0.83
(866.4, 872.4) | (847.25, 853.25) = 1.35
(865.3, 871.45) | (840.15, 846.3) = 1.07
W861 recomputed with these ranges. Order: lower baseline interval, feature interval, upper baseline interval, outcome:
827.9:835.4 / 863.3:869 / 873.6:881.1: 0.740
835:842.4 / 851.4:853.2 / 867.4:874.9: 0.559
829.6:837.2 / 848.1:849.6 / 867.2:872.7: 0.438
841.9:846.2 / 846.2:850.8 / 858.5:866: 0.963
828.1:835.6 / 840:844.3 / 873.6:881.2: 0.374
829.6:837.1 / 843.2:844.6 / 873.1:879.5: 0.384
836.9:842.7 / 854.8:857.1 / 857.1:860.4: 0.185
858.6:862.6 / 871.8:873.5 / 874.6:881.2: 0.231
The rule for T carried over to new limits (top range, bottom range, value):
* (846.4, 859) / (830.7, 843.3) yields 0.73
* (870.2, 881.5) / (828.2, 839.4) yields 1.00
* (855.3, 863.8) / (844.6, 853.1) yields 1.36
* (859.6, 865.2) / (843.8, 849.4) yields 1.36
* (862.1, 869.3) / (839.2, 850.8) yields 1.17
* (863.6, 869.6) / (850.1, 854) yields 1.37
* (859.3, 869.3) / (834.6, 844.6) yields 0.95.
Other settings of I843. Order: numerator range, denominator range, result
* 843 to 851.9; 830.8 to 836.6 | 0.67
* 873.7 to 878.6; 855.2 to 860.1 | 1.21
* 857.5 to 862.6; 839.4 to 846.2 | 1.04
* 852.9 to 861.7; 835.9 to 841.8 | 0.85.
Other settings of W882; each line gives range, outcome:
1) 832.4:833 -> 6.84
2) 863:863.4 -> 5.86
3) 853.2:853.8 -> 4.96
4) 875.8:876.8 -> 7.22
